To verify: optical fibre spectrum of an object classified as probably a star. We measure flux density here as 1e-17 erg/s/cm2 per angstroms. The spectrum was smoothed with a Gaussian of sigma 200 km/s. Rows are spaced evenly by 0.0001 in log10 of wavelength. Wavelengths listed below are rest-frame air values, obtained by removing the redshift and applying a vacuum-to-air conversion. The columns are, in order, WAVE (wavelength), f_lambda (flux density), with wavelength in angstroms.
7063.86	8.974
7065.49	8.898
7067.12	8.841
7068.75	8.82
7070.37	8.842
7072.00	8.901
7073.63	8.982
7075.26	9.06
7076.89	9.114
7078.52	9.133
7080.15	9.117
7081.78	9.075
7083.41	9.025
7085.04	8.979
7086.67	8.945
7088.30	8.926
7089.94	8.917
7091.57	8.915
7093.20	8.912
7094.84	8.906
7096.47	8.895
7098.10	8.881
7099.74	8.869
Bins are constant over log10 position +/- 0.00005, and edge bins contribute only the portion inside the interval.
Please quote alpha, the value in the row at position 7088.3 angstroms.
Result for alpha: 8.926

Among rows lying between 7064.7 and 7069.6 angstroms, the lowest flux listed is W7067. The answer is 8.82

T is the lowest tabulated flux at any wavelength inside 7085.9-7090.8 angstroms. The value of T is 8.917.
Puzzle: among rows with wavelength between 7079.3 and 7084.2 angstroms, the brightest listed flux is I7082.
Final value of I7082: 9.117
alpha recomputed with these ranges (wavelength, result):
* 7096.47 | 8.895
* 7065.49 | 8.898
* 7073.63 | 8.982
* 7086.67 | 8.945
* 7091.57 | 8.915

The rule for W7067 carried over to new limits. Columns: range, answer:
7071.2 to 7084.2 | 8.901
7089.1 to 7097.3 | 8.895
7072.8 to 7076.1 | 8.982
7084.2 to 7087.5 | 8.945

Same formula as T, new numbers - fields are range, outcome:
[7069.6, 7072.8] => 8.842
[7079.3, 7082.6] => 9.075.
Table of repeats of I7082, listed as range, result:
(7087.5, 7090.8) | 8.926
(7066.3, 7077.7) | 9.114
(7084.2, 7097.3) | 8.979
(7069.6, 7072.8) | 8.901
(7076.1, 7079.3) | 9.133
